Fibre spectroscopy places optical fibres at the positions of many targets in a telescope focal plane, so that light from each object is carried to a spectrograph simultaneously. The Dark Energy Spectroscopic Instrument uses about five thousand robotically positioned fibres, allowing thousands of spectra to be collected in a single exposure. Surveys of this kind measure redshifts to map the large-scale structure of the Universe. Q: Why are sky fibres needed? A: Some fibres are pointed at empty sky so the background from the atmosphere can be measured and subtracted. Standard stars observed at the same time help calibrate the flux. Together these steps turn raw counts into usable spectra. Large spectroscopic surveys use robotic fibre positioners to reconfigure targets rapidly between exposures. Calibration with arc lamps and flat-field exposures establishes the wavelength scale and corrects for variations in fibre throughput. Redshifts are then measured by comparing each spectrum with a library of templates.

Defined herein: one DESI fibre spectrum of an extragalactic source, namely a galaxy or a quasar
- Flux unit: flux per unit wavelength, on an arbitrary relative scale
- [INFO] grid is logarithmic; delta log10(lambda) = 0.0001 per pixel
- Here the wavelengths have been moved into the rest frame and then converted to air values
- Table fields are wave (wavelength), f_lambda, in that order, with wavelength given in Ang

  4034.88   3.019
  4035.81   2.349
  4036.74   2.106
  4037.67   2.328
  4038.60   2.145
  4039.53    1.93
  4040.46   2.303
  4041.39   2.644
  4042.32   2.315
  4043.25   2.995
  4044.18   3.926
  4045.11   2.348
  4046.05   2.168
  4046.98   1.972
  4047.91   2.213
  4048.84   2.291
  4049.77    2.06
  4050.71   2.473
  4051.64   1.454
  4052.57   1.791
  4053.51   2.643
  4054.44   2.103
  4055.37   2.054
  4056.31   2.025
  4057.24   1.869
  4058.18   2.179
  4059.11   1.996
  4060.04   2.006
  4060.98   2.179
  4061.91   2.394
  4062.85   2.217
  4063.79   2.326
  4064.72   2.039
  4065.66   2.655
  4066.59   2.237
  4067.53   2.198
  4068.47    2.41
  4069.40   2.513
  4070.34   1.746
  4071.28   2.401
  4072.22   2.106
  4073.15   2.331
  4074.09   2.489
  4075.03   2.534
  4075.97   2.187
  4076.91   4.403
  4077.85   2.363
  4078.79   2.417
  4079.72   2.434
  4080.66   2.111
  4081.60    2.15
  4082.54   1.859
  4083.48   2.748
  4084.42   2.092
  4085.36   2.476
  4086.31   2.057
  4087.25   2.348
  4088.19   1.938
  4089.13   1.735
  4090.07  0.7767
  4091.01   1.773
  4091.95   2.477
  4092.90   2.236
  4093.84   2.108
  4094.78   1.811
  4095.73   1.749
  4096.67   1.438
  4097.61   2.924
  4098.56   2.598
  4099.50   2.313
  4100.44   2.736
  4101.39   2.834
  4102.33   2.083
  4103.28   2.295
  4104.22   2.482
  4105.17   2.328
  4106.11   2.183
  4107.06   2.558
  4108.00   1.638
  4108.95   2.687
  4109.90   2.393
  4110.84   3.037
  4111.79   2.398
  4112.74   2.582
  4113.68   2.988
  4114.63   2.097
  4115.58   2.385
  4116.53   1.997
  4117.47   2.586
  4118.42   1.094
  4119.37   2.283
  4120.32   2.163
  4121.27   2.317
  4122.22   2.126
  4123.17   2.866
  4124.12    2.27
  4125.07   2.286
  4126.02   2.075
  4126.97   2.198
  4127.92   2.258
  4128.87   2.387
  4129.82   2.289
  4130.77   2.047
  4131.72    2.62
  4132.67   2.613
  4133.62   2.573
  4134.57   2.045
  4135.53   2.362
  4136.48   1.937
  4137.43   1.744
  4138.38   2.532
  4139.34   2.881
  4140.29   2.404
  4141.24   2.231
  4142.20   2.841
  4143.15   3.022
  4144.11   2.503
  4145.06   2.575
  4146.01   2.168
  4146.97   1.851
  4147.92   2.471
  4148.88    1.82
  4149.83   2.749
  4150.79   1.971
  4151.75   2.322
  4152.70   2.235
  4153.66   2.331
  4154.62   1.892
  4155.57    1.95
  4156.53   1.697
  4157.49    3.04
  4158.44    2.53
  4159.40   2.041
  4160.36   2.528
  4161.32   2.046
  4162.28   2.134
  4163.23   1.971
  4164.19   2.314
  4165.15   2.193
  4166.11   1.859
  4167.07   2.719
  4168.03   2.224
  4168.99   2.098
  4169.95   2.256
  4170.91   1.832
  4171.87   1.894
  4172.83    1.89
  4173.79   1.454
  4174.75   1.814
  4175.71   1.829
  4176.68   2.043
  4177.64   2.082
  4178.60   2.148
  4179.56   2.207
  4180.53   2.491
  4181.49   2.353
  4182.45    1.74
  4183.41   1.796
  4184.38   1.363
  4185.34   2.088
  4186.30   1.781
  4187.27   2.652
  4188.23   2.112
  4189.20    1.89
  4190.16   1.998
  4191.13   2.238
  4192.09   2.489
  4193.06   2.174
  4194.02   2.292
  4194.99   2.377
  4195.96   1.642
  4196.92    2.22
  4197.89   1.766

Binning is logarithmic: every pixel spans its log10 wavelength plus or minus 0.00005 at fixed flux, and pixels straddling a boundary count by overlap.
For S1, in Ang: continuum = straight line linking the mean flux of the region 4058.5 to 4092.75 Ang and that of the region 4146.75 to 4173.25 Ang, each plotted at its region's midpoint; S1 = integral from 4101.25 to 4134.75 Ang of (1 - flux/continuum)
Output -1.78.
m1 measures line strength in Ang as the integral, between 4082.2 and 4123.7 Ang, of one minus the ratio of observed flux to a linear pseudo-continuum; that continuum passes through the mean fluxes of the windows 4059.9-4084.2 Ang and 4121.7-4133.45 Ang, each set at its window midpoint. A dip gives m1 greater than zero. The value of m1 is 2.0 Ang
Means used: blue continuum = 2.37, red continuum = 2.34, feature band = 2.24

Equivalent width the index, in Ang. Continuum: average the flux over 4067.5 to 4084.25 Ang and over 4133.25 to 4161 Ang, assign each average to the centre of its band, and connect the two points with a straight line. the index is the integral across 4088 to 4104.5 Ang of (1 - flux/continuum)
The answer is 1.8 Ang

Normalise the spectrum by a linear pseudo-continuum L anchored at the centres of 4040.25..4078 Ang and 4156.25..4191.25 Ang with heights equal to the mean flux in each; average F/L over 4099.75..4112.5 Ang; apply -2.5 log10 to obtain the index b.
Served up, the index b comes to -0.09 mag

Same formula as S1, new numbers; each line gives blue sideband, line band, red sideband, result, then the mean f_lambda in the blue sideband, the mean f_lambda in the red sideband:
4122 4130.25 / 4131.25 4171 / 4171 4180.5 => -3.04 Ang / 2.31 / 1.95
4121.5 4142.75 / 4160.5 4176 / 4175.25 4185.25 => 0.36 Ang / 2.35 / 2.01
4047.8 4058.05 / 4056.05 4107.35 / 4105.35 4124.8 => -1.25 Ang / 2.09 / 2.33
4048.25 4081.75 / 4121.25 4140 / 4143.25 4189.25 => -1.20 Ang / 2.27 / 2.13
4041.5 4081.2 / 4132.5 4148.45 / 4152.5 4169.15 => -1.11 Ang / 2.33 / 2.21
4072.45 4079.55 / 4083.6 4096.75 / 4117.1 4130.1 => 2.91 Ang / 2.65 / 2.22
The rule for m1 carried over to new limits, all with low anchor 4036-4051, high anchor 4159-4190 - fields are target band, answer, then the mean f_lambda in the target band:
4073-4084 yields -1.0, 2.51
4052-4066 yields 1.1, 2.15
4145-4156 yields -0.3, 2.18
